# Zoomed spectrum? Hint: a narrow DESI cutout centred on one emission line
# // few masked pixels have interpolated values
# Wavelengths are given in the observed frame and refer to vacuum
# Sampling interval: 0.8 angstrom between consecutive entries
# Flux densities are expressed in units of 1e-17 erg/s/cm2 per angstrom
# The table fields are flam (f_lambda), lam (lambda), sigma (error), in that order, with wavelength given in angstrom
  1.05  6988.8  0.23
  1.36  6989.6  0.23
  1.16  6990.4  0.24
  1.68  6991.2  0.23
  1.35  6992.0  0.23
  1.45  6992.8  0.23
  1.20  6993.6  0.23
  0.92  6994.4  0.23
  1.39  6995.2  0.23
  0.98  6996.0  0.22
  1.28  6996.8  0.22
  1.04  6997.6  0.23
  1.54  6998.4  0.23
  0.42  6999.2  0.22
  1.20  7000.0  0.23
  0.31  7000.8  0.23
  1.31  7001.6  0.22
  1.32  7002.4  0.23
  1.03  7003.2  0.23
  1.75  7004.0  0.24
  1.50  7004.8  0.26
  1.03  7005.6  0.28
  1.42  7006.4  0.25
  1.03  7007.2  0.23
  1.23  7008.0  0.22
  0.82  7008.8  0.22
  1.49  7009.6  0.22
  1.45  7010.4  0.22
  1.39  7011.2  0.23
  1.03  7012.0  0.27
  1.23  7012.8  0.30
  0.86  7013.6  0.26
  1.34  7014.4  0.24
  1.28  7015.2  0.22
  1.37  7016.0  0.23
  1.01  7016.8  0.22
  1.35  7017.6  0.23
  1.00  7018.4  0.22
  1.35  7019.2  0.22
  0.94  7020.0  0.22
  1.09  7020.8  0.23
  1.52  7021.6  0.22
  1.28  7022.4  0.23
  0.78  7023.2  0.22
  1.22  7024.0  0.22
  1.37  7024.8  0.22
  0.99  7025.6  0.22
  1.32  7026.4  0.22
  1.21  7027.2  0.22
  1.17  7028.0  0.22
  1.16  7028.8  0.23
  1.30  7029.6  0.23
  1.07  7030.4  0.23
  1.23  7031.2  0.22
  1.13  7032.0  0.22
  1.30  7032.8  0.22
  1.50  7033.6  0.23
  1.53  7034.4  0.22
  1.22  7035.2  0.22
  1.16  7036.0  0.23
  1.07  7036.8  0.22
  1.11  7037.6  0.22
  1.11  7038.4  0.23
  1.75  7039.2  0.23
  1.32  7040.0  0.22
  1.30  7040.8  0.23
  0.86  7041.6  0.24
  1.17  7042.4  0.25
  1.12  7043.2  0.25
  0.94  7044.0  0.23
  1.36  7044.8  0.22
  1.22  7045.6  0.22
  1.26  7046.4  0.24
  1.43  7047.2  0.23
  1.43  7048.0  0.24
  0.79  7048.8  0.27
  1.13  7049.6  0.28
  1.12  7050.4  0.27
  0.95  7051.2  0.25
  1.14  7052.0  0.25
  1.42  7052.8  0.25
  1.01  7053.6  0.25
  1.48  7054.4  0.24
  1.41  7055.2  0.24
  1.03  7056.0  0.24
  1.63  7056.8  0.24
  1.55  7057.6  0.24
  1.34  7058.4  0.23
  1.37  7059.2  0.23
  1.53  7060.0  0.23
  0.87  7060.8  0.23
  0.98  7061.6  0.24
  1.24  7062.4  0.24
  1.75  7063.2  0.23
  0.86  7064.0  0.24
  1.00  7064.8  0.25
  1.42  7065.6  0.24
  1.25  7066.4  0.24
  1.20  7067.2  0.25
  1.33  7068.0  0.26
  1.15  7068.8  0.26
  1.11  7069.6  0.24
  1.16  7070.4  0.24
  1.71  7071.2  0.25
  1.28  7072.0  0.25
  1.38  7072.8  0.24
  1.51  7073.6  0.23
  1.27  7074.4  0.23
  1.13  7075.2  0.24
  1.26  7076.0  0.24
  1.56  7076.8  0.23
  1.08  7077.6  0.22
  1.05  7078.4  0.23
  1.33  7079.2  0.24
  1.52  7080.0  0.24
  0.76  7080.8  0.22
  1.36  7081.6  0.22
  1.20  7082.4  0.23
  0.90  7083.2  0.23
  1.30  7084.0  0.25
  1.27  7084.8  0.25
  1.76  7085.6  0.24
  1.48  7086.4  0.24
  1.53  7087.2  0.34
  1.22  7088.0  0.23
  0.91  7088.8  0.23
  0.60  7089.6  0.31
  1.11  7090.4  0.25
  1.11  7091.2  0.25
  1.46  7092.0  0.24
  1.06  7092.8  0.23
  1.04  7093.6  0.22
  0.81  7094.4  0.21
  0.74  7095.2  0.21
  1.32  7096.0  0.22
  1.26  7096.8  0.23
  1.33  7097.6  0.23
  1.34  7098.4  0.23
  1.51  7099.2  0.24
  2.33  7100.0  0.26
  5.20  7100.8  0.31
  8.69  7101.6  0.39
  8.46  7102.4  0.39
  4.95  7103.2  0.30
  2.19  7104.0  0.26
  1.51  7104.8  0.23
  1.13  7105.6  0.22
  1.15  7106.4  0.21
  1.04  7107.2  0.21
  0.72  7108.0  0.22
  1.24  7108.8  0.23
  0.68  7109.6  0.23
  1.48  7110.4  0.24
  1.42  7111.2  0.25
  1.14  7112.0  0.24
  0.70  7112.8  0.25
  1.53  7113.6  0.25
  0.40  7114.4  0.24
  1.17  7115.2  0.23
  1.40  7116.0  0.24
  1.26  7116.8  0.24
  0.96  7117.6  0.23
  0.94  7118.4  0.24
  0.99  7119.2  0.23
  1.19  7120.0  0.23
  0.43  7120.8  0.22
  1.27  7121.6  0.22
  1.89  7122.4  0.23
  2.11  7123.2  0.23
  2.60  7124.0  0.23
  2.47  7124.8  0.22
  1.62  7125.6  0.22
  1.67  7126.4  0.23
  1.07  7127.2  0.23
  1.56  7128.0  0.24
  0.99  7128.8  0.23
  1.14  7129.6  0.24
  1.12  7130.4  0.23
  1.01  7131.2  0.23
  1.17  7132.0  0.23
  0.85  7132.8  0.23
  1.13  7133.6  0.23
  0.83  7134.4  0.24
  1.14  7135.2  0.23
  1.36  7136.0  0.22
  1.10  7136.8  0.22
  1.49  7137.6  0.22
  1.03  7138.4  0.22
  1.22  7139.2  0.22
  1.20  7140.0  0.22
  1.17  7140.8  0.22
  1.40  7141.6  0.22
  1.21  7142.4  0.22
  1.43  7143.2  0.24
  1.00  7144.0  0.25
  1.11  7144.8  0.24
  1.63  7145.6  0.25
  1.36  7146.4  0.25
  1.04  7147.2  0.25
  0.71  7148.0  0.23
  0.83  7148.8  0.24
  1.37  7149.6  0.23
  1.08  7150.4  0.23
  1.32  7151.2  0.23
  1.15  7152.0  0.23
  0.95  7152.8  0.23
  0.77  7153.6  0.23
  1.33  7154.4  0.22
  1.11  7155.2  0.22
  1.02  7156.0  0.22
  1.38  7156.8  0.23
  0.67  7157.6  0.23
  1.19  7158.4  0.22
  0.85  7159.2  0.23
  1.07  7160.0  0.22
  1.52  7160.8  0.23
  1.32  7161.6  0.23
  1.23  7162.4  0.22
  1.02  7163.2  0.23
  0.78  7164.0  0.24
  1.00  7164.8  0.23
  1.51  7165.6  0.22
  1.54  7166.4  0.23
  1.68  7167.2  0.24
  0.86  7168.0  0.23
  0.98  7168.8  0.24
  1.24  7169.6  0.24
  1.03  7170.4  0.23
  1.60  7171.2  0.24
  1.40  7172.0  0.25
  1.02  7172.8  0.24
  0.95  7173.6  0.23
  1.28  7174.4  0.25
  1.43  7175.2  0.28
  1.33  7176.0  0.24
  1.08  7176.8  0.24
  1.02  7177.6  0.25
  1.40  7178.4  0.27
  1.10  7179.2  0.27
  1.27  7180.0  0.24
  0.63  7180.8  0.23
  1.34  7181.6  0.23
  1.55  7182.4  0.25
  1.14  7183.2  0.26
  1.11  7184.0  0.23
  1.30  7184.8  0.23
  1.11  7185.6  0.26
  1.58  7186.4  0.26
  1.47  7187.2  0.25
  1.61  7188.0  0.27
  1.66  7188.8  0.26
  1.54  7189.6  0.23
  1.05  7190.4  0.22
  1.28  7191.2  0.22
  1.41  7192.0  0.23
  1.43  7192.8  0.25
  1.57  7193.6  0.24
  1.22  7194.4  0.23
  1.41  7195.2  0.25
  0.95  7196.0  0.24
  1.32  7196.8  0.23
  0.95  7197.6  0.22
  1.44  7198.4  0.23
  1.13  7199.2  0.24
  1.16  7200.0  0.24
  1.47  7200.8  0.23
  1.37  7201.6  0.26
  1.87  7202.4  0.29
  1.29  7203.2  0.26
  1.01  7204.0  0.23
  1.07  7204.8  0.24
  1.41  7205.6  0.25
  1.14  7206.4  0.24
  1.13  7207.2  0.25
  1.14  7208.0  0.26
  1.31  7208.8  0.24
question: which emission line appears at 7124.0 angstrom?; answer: [N II]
